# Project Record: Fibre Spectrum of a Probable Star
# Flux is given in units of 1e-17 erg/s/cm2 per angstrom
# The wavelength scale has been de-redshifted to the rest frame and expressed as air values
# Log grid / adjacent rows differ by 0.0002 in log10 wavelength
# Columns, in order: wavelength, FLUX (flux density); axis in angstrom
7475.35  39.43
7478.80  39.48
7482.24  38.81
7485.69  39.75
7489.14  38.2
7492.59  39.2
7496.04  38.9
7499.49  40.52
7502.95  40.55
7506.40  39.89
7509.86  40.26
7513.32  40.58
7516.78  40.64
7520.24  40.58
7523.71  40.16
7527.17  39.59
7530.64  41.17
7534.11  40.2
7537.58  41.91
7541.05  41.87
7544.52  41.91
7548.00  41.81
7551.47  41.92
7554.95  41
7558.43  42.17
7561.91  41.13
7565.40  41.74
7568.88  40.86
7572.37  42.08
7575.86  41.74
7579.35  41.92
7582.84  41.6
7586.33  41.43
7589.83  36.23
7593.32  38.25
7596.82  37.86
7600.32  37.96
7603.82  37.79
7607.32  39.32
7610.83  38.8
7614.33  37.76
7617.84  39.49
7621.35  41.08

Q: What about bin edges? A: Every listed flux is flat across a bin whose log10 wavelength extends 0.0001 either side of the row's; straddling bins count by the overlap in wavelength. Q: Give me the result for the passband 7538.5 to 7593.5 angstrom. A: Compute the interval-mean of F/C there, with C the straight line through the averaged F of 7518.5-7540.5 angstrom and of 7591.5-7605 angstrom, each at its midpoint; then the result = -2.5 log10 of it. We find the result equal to -0.05 mag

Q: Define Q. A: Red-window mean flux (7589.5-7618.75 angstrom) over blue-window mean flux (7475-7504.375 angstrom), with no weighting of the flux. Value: 0.97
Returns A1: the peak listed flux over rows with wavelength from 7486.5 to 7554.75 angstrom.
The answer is 41.92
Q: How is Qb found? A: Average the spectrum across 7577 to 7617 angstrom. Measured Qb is 39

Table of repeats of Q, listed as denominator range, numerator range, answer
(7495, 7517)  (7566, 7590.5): 1.02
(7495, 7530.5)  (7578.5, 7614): 0.97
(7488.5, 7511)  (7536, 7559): 1.05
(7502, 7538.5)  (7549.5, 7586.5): 1.03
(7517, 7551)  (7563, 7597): 0.99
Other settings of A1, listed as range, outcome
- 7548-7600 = 42.17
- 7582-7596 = 41.6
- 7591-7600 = 38.25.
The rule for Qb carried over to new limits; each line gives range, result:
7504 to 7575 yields 41.1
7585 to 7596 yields 38.5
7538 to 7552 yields 41.9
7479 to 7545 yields 40.2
